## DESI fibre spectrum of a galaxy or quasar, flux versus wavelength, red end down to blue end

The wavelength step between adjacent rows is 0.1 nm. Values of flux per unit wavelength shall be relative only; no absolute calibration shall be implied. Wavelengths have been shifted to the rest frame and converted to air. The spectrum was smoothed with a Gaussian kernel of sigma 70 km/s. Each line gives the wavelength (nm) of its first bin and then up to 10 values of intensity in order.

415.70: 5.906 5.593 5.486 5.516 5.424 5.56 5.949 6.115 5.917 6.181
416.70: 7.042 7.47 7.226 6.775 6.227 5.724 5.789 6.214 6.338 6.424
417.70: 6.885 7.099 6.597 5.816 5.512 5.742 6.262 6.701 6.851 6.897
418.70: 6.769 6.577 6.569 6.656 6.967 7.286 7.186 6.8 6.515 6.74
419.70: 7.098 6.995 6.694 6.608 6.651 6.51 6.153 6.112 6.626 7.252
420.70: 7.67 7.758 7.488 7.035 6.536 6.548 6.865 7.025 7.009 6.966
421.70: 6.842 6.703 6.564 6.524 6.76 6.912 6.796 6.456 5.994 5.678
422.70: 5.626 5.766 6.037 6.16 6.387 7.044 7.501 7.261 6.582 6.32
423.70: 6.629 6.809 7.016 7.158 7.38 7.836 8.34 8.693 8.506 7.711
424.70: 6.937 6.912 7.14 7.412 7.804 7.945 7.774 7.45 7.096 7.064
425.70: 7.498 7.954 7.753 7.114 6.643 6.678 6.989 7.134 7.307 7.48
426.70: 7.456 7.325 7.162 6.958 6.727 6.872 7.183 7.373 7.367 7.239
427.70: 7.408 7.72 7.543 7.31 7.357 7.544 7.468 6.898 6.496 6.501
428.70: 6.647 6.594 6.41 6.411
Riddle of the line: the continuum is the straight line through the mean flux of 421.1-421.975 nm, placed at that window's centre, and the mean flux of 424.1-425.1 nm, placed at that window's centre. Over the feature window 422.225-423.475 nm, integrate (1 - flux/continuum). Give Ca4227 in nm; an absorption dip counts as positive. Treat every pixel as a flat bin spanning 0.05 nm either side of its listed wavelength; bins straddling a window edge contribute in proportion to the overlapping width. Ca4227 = 0.14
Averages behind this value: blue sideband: 6.79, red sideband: 7.71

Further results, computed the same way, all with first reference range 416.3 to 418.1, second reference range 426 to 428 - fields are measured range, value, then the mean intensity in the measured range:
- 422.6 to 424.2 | 0.06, 6.65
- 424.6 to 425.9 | -0.07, 7.44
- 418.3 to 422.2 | -0.10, 6.82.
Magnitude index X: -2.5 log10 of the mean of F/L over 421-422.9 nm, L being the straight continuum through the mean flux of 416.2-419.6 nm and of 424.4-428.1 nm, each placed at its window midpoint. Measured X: 0.062 mag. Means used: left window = 6.51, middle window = 6.53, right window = 7.35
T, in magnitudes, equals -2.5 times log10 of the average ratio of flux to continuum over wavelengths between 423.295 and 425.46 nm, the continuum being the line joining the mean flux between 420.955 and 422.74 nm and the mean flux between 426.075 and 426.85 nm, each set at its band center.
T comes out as -0.08 mag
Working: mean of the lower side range 6.61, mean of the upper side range 7.14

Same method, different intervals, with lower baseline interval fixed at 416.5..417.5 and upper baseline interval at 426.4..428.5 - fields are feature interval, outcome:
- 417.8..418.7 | 0.03 mag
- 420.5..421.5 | -0.05 mag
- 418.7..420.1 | -0.03 mag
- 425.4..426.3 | -0.01 mag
